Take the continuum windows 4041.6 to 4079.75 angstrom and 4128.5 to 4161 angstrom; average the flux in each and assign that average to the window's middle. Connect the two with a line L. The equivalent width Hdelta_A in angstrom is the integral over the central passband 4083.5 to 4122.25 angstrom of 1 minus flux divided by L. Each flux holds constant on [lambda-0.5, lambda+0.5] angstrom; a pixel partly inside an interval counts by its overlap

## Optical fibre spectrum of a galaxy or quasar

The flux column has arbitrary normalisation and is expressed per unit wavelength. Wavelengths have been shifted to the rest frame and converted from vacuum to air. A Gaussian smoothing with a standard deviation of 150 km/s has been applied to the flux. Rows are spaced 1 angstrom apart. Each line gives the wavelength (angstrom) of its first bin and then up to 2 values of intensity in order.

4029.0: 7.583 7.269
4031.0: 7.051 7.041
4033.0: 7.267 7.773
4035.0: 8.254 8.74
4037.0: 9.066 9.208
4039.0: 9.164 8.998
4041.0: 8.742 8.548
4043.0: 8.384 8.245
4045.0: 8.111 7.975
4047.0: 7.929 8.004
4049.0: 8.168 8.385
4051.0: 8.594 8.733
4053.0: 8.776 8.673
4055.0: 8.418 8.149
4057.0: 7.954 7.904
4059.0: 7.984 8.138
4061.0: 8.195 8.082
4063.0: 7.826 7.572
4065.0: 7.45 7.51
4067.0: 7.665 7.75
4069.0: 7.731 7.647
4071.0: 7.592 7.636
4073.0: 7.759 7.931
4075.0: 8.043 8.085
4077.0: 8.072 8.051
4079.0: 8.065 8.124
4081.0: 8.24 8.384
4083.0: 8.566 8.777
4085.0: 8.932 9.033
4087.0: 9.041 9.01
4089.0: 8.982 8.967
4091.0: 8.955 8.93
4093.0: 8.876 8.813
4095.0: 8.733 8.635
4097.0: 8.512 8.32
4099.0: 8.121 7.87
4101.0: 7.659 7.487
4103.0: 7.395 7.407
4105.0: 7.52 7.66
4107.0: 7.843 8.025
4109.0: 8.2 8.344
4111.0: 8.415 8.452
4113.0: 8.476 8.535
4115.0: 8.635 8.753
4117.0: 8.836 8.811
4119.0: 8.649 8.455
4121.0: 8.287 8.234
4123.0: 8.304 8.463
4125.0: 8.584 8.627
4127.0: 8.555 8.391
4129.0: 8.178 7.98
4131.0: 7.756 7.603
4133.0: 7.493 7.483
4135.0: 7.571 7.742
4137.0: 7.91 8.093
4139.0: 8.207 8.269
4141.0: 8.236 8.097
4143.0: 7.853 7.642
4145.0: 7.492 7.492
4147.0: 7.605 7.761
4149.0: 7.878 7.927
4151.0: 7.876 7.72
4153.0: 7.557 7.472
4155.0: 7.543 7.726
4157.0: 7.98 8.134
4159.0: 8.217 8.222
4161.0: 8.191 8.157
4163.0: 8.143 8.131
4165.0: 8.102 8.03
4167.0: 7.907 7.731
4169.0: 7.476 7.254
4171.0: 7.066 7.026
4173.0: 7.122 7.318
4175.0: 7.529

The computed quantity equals -2.4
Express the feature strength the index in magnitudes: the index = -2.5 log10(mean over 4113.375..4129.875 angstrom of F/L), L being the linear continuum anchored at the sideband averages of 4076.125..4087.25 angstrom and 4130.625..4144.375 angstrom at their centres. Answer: -0.06 mag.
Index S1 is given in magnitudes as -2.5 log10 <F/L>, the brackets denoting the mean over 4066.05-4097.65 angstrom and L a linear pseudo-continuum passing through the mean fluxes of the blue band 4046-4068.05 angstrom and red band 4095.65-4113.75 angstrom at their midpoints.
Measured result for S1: -0.04 mag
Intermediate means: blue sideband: 8.09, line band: 8.36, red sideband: 8.02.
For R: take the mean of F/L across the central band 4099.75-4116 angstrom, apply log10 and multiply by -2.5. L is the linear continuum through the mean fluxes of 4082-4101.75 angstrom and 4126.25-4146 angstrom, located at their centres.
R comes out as 0.05 mag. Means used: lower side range 8.65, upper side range 7.92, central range 8.02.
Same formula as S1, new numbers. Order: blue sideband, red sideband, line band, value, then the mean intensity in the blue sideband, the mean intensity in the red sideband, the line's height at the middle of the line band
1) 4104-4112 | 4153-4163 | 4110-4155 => -0.02 mag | 7.99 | 7.95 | 7.97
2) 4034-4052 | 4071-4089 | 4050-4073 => 0.05 mag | 8.49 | 8.34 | 8.41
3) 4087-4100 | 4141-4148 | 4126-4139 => 0.00 mag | 8.72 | 7.74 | 7.97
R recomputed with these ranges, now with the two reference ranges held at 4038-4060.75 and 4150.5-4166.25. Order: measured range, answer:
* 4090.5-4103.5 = -0.02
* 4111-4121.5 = -0.06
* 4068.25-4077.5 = 0.06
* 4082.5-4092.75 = -0.09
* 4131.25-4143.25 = 0.02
